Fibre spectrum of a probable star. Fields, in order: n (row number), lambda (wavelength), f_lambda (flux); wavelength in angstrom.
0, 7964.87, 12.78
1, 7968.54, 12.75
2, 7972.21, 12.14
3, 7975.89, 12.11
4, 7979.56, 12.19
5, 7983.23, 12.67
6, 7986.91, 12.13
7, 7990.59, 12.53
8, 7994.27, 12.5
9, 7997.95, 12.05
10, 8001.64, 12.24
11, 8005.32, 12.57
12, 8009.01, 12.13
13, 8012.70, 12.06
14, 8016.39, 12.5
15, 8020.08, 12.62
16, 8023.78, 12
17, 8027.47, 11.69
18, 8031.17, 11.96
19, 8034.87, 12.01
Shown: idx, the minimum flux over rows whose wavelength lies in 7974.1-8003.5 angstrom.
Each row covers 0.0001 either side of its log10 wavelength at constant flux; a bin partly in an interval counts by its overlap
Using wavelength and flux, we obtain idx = 12.05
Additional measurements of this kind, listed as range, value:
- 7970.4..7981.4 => 12.11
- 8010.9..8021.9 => 12.06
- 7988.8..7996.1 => 12.5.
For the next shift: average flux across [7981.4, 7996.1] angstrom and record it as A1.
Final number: 12.5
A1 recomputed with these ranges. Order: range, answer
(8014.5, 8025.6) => 12.4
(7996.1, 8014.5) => 12.2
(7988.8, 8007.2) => 12.4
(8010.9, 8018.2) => 12.3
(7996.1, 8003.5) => 12.2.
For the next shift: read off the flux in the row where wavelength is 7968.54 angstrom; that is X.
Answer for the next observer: 12.75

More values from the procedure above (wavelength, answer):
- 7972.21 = 12.14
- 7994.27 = 12.5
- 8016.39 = 12.5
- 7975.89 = 12.11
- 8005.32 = 12.57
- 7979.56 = 12.19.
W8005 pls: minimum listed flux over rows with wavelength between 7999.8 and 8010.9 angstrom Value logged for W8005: 12.13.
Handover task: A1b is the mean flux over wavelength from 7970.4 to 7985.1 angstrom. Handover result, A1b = 12.3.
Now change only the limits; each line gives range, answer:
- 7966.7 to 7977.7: 12.3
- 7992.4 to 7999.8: 12.3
